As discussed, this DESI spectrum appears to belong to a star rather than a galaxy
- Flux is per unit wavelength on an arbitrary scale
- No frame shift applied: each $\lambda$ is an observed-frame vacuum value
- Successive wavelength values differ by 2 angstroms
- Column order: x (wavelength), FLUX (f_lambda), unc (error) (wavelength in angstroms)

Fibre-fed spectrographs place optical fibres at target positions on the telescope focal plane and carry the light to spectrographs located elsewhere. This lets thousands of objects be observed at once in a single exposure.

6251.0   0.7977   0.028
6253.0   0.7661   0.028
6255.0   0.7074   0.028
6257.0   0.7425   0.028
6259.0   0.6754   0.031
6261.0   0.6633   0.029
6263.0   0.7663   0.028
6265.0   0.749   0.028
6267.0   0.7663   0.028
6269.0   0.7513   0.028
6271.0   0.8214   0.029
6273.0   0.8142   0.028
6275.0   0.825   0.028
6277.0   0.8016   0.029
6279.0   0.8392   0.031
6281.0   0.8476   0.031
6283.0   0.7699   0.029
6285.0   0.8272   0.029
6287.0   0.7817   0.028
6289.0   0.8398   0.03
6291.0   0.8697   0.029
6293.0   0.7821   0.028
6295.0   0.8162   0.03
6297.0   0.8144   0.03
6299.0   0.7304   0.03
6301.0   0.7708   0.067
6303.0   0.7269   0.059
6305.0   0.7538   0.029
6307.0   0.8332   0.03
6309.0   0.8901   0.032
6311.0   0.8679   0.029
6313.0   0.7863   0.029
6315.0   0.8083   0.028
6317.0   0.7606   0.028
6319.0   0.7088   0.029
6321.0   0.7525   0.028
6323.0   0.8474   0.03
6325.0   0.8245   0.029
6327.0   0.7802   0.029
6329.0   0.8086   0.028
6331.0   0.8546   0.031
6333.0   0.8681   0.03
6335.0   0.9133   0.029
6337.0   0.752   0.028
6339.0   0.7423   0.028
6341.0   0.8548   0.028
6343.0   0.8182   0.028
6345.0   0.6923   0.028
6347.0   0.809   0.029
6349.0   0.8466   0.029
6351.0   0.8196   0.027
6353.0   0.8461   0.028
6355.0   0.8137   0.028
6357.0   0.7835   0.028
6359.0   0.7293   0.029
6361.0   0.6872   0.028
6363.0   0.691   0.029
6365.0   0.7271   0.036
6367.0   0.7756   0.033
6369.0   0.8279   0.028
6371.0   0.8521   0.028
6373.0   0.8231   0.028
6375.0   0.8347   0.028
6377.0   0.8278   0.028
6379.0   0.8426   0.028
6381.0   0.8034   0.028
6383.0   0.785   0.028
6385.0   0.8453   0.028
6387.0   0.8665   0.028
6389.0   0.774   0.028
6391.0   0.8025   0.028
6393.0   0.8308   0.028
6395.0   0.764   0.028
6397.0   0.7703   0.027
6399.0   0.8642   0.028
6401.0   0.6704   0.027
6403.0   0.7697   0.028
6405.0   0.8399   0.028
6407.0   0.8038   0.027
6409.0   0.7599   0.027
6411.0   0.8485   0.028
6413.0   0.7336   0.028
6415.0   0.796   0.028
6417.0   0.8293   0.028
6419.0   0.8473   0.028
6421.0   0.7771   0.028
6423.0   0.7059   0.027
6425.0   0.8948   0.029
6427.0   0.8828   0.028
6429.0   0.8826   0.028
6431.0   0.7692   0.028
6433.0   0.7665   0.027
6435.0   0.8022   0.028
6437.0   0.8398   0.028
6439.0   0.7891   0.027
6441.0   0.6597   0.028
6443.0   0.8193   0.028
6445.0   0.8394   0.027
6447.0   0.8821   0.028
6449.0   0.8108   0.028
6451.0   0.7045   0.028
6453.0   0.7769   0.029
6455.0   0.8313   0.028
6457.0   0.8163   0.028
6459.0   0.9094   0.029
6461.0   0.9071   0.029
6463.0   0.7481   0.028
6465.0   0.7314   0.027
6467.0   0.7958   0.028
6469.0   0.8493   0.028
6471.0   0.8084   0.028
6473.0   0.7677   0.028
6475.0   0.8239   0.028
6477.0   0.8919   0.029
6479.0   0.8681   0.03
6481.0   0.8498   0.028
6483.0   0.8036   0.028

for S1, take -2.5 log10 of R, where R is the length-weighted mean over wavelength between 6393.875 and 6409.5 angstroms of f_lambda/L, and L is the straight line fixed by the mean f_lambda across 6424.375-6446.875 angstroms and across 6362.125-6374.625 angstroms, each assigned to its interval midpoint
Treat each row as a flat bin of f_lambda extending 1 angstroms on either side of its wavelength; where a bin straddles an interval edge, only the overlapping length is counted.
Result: 0.03 mag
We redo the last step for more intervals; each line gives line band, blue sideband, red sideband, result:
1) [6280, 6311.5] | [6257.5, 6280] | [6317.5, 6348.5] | -0.03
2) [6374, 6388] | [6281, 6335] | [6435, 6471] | -0.03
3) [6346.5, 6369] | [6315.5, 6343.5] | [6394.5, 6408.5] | 0.03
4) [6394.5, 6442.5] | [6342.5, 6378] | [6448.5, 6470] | 0.01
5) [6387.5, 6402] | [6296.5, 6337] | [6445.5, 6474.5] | 0.03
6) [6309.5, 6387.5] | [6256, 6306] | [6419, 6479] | -0.01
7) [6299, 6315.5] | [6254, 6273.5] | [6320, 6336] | 0.00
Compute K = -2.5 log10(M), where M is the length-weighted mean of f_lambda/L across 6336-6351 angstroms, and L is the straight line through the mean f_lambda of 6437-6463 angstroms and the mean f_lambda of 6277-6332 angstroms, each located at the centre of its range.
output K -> 0.02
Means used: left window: 0.803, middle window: 0.79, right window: 0.811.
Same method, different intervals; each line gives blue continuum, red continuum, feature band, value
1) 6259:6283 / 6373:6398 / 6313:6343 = -0.012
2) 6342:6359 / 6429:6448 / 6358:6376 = 0.038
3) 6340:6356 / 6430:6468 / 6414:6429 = -0.027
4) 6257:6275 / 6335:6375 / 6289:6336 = -0.049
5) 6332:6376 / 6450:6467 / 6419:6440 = -0.016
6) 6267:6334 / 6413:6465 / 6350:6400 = 0.010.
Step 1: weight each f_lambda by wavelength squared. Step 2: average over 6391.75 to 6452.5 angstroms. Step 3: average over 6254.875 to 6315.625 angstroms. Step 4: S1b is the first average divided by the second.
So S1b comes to 1.06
